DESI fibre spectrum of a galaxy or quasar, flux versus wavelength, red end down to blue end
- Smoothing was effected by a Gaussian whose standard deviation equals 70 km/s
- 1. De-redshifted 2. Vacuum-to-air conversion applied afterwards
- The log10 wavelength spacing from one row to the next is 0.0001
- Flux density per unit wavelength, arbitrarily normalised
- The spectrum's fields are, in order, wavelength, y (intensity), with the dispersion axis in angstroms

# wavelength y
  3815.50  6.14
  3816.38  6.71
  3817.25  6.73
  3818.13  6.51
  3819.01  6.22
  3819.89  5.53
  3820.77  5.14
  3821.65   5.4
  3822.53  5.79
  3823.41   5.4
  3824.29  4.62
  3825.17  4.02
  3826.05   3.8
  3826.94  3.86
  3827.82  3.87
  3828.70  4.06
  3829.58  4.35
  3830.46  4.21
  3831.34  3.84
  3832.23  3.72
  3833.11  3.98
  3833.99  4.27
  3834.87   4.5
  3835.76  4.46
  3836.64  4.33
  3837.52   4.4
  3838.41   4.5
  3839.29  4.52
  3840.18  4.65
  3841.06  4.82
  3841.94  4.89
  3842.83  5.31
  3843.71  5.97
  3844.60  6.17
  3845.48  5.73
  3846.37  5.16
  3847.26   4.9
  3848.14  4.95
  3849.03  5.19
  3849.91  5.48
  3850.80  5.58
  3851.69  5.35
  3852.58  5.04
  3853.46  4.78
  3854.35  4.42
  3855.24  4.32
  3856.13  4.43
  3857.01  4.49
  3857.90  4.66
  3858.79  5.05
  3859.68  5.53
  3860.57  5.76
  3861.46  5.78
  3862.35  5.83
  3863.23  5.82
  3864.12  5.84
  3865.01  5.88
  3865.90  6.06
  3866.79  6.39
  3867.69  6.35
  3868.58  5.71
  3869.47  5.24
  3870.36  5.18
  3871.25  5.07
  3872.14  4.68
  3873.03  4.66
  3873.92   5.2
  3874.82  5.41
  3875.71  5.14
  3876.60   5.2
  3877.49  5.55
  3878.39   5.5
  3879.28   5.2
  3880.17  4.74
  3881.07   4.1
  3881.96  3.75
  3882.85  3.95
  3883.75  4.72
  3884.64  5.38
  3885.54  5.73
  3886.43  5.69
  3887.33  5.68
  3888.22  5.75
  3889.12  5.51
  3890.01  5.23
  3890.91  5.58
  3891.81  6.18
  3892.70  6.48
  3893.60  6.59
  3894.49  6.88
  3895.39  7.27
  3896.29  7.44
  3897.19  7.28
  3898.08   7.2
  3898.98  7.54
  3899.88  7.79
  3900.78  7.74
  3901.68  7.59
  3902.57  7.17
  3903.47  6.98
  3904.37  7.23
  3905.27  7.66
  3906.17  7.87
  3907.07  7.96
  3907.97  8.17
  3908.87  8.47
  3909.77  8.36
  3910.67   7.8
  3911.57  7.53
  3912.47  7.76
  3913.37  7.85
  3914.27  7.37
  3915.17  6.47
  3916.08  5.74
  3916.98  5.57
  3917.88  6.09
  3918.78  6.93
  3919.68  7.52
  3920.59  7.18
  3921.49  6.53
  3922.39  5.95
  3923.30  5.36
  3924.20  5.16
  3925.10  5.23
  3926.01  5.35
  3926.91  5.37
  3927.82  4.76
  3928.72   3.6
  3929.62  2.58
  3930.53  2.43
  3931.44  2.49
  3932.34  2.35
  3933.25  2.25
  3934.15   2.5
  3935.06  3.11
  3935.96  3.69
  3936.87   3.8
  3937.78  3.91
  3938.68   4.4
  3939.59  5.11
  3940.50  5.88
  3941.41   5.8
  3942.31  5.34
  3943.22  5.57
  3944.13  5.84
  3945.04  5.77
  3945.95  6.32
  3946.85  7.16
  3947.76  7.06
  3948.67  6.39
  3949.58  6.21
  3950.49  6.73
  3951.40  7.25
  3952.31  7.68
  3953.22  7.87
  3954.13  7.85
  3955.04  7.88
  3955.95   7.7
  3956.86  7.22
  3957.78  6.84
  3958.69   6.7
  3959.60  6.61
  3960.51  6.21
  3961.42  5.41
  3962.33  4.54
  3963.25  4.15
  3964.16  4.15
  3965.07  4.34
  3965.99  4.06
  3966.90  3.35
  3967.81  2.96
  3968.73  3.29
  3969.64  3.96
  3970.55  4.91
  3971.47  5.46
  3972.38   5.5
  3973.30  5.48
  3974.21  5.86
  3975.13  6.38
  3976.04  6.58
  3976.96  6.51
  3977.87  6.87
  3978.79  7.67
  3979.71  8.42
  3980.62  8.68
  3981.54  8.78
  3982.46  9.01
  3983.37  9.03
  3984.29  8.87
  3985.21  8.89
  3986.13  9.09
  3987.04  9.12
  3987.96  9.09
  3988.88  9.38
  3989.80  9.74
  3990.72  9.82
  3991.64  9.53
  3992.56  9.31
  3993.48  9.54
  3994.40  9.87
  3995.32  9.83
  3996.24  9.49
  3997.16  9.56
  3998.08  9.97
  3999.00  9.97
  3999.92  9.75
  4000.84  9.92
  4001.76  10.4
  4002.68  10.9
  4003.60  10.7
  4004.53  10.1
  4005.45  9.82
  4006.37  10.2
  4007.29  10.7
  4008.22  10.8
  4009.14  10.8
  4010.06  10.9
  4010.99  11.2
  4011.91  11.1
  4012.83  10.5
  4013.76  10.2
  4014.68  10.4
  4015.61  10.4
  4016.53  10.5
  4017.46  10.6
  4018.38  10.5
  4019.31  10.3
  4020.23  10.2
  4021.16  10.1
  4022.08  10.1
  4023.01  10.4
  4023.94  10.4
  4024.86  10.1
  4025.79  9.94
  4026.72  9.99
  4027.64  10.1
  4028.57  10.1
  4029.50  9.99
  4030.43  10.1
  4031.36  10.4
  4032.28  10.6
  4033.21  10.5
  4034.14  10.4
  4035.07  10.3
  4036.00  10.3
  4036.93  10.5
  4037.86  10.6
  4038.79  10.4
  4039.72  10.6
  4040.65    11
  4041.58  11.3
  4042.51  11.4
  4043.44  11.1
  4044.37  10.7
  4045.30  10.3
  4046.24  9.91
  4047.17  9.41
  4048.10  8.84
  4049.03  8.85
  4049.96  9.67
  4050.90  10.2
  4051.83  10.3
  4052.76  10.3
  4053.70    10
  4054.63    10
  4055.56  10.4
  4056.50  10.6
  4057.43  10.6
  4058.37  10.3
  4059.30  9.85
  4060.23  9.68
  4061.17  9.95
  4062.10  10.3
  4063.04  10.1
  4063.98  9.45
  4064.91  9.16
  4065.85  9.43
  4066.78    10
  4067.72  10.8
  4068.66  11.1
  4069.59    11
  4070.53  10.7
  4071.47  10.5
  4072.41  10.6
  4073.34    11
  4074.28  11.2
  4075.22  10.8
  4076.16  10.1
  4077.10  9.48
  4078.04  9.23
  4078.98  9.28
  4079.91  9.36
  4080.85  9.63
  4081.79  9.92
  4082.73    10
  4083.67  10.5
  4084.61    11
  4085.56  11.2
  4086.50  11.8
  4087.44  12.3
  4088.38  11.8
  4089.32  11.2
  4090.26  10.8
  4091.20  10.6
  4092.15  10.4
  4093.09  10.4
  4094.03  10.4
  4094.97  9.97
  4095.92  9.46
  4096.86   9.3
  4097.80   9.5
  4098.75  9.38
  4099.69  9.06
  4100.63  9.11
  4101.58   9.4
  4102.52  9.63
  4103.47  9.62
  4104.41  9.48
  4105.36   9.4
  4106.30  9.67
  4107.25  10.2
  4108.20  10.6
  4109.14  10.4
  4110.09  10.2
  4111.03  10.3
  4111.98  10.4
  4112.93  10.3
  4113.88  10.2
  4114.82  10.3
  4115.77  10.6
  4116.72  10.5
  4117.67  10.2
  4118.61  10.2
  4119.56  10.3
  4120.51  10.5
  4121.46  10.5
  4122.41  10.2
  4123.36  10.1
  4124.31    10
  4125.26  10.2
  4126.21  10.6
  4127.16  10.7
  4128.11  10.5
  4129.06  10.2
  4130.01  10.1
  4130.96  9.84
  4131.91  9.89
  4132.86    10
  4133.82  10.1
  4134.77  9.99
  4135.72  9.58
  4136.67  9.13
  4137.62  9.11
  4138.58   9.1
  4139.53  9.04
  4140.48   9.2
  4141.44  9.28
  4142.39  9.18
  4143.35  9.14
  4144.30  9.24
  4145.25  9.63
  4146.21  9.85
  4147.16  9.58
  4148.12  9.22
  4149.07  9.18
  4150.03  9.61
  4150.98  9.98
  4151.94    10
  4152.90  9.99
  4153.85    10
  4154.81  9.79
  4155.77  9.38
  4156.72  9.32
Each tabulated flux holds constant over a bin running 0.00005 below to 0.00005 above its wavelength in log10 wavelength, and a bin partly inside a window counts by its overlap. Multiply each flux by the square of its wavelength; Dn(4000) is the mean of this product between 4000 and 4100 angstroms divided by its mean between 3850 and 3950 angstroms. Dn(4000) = 1.95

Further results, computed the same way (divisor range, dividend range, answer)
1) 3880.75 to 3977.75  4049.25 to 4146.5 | 1.87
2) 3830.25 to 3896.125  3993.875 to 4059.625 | 2.15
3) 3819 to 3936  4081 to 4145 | 2.07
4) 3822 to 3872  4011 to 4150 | 2.29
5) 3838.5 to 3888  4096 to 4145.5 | 2.16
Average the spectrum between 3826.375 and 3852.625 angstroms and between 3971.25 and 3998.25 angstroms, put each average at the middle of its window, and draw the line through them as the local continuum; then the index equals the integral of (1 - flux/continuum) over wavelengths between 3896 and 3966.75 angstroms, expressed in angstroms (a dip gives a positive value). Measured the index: 9.3 angstroms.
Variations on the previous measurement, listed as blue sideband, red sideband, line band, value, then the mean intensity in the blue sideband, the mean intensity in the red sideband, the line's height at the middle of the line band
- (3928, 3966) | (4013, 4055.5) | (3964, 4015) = -3.67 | 5.32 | 10.3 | 7.73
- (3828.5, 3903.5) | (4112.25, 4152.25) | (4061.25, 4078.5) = -2.80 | 5.4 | 9.88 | 8.83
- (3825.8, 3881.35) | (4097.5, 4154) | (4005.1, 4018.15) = -4.63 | 4.99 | 9.86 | 7.82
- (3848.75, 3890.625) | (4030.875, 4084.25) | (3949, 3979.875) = 7.16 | 5.24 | 10.2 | 7.75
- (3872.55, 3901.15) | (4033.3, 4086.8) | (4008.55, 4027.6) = -2.59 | 5.81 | 10.3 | 9.19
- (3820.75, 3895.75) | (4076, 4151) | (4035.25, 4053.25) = -3.39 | 5.11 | 9.99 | 8.67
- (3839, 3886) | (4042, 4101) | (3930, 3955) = 6.69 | 5.19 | 10.2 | 7.12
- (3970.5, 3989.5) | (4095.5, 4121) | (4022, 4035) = -2.59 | 7.67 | 9.94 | 8.53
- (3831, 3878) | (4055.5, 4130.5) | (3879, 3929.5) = -1.69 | 5.1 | 10.2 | 6.17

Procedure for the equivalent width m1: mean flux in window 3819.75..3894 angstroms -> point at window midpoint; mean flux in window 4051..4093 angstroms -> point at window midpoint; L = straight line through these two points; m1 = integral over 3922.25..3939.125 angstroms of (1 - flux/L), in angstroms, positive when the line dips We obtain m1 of 7.4 angstroms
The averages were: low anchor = 5.07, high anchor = 10.4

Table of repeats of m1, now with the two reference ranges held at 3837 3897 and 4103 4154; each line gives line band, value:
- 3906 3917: -2.50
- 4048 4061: -2.08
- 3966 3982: 3.03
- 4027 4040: -3.28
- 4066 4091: -4.24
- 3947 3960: -0.53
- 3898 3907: -2.31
